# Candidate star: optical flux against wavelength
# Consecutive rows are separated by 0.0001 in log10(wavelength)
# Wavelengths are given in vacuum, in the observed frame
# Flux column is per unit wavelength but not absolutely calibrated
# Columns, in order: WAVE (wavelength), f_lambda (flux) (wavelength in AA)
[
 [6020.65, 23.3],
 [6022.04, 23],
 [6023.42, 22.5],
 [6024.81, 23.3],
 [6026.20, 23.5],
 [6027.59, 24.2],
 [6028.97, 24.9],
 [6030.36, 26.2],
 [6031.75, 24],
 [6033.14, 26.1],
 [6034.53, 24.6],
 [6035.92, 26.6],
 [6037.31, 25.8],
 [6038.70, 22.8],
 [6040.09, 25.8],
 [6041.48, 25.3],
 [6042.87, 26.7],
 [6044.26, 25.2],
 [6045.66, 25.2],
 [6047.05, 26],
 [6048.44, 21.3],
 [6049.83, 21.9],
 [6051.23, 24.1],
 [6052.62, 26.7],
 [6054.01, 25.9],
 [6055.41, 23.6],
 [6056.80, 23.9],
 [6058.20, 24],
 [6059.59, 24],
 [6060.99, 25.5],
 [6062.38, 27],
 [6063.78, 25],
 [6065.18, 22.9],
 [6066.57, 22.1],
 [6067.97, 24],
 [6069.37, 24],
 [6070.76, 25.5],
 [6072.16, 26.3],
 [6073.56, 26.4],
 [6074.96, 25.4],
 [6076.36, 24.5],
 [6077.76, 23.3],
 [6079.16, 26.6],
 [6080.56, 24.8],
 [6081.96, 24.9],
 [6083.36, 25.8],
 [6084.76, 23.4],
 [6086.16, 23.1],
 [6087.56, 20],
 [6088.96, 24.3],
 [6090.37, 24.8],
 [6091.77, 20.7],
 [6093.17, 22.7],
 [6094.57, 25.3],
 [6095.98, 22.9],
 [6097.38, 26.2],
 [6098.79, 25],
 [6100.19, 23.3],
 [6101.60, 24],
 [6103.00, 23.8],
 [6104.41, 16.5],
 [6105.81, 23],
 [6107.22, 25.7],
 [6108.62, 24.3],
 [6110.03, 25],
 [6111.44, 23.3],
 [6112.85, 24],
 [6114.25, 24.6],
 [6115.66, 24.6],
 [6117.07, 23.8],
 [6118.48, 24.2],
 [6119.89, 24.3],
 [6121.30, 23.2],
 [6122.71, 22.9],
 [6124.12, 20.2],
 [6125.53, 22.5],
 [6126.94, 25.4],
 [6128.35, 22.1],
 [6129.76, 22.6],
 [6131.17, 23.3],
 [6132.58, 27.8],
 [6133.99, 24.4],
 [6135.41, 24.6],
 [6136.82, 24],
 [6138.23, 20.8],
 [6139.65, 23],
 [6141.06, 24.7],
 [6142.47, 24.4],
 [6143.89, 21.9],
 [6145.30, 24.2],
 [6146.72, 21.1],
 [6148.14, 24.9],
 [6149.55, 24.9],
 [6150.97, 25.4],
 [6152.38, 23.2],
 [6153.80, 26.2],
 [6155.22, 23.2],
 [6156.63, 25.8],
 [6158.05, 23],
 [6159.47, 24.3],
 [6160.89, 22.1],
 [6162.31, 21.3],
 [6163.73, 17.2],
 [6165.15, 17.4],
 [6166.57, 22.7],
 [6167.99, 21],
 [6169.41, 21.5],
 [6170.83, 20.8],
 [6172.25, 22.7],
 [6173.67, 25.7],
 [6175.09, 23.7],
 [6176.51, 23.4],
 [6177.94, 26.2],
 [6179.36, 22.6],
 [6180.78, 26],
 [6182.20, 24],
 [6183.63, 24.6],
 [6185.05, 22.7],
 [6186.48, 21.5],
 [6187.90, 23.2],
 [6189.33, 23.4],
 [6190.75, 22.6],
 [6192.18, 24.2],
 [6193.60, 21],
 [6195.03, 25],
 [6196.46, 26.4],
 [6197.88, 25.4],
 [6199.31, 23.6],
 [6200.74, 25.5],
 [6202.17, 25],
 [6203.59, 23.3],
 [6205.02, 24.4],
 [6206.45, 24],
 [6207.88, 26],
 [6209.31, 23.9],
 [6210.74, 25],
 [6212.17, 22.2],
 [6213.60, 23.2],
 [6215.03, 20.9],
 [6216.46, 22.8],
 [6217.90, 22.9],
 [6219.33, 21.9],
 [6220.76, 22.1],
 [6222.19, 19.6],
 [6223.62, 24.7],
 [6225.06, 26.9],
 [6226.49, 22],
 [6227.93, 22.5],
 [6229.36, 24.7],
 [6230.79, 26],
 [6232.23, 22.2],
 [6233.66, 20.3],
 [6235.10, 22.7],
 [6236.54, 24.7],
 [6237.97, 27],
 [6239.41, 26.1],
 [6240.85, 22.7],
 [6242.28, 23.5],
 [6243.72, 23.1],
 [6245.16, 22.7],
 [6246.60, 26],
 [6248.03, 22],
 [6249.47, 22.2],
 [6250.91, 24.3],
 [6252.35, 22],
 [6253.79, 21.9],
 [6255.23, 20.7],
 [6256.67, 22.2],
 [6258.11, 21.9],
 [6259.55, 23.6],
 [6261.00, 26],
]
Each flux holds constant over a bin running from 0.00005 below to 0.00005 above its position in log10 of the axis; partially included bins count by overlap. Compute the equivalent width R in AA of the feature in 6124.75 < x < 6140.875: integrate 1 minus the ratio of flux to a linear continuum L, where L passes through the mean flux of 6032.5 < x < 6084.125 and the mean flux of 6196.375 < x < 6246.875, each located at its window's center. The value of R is 0.4 AA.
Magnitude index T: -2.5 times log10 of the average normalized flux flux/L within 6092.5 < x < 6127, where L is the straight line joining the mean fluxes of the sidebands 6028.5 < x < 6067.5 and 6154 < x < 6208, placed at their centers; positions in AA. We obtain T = 0.02 mag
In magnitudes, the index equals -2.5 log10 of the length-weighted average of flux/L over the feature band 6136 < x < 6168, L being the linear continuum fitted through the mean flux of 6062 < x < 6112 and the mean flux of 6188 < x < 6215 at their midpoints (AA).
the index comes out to 0.05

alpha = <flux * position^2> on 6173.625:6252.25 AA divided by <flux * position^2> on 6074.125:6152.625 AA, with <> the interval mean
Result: 1.03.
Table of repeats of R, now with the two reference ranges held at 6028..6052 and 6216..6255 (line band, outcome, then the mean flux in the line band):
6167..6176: 0.5 AA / 22.6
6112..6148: 0.8 AA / 23.6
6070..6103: 0.2 AA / 24.3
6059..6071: 0.1 AA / 24.4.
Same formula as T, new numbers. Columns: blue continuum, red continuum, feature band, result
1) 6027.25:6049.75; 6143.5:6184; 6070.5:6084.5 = -0.04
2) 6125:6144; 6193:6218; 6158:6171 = 0.14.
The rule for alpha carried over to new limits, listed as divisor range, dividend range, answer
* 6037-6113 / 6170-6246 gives 1.02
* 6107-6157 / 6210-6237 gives 0.99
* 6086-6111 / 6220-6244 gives 1.05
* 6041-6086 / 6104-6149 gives 0.97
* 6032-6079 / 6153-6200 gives 0.97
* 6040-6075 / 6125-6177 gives 0.97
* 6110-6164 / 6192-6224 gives 1.02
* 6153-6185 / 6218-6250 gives 1.04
